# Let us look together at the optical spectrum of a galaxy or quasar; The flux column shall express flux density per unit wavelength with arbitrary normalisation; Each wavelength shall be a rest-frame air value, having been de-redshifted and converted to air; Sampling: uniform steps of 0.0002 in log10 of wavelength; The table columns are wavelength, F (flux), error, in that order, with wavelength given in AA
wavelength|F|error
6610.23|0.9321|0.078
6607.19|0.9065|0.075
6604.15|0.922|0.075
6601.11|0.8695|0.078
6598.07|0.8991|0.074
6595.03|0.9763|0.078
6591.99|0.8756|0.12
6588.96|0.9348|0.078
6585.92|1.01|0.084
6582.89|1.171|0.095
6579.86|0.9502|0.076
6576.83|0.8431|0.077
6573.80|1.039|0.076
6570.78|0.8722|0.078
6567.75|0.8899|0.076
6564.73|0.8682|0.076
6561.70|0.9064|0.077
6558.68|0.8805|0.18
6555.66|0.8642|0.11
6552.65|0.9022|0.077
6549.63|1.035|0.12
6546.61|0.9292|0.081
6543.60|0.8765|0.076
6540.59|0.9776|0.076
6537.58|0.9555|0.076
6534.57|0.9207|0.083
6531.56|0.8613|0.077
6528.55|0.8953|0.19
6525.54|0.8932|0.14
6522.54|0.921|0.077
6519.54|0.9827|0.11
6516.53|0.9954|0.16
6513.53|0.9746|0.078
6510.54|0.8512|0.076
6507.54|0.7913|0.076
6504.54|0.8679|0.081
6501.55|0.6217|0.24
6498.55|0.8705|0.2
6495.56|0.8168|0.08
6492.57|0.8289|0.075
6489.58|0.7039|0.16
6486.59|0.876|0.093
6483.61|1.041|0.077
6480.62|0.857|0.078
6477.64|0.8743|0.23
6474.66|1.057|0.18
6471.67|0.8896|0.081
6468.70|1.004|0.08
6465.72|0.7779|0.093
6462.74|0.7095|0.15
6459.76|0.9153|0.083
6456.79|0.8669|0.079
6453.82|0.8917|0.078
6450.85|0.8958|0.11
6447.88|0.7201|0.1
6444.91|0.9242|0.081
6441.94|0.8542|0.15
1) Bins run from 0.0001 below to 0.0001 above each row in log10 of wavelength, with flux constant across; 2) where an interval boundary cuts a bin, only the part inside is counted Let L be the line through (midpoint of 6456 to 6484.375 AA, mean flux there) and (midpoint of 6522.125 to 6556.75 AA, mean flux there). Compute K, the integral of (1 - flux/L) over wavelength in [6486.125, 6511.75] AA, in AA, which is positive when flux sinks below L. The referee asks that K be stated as 3.0 AA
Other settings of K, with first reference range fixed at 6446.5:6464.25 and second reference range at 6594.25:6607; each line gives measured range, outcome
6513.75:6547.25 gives -2.1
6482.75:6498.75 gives 0.1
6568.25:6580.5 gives -0.3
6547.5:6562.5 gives -0.5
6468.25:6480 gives -1.4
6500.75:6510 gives 0.9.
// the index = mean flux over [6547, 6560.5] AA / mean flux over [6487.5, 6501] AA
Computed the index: 1.2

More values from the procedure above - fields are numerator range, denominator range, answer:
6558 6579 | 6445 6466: 1.08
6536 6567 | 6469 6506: 1.06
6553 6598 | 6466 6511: 1.08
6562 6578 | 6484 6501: 1.10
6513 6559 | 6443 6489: 1.05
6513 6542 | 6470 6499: 1.06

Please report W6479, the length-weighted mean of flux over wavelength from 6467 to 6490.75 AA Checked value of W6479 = 0.915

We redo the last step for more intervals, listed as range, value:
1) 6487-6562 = 0.885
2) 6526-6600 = 0.93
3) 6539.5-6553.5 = 0.945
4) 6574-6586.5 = 0.997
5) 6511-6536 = 0.927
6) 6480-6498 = 0.855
